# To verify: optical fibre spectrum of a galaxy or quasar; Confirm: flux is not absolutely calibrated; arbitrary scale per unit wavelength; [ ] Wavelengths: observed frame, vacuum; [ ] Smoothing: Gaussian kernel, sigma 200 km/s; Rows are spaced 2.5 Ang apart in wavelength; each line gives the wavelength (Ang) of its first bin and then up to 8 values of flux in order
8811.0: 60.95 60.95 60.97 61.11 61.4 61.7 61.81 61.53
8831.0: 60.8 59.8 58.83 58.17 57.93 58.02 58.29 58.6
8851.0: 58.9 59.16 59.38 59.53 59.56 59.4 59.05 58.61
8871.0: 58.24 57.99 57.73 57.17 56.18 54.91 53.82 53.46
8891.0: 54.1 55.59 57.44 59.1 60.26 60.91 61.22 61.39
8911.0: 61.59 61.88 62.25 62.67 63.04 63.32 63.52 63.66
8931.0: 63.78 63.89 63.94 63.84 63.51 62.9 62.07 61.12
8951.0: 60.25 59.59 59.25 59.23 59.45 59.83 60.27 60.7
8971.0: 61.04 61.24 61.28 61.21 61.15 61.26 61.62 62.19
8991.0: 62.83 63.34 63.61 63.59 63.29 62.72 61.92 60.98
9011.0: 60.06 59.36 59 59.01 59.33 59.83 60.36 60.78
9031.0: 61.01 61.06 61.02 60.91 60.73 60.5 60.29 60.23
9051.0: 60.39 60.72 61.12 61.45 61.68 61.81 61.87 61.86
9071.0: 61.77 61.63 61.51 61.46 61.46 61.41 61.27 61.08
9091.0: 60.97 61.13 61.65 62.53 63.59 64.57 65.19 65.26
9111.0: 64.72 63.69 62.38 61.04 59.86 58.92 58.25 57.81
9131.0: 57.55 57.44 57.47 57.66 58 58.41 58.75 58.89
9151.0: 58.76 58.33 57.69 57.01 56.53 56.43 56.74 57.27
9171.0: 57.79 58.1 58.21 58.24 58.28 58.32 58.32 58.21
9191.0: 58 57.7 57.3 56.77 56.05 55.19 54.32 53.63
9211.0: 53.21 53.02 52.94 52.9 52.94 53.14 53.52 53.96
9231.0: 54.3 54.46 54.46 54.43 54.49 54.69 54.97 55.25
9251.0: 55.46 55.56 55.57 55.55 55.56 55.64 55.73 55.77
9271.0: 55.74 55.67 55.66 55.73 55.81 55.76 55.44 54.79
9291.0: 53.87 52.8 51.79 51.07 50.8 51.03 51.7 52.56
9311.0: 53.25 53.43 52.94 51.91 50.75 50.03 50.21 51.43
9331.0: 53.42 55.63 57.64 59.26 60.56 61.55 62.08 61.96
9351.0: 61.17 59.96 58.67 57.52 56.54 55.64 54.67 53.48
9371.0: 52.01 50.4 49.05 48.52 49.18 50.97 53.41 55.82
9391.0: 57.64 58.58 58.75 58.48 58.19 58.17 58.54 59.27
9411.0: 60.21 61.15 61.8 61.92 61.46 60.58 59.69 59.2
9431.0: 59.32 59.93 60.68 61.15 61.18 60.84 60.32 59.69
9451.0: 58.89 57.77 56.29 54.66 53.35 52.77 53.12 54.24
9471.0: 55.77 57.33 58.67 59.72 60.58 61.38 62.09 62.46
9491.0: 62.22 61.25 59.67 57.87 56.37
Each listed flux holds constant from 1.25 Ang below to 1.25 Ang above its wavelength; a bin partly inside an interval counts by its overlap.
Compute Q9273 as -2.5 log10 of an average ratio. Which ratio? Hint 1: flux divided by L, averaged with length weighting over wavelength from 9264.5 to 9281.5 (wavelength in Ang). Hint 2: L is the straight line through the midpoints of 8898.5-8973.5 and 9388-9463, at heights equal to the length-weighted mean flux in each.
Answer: 0.078 mag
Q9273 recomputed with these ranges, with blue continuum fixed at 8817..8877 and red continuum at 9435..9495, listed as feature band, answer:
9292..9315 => 0.132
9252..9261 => 0.063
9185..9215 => 0.057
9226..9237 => 0.090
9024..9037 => -0.029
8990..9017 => -0.048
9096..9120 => -0.079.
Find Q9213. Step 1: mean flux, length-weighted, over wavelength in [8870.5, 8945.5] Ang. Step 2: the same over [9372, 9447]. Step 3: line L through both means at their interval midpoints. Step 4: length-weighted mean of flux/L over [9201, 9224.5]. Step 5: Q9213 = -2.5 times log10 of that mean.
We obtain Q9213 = 0.099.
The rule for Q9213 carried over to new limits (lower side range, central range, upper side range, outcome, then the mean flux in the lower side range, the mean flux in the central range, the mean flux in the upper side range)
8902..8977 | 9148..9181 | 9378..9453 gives 0.05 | 61.8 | 57.7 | 58.5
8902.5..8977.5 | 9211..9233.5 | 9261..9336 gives 0.04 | 61.8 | 53.4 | 53.6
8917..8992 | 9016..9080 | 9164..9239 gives -0.02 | 61.8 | 60.9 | 55.7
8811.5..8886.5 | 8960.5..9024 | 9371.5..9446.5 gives -0.04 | 59.1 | 61.2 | 57.7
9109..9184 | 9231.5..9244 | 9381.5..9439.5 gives 0.08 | 58.7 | 54.5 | 58.8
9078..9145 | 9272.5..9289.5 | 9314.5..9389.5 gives 0.02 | 60.9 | 55.6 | 54.9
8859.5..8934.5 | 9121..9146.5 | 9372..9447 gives 0.01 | 59.5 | 58.1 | 57.8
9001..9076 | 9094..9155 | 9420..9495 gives 0.00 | 60.9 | 60.4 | 58.9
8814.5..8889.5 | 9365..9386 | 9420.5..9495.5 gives 0.15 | 58.8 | 51.1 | 58.9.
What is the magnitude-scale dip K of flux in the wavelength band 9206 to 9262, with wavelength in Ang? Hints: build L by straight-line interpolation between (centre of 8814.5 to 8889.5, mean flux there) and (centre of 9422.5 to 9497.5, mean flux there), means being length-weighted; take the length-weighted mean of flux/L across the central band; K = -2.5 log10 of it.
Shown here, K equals 0.09 mag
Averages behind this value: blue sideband 58.8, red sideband 58.8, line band 54.3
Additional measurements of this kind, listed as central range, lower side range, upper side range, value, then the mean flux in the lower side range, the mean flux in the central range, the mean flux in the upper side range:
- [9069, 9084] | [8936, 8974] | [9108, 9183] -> -0.035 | 61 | 61.6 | 58.8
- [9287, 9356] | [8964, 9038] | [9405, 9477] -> 0.086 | 61.2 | 54.8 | 58.6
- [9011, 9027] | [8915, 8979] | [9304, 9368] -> 0.021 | 61.8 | 59.5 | 55.7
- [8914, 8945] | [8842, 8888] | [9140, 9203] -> -0.097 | 58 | 63.3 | 57.7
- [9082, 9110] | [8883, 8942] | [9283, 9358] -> -0.082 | 60.6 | 62.6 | 54.9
